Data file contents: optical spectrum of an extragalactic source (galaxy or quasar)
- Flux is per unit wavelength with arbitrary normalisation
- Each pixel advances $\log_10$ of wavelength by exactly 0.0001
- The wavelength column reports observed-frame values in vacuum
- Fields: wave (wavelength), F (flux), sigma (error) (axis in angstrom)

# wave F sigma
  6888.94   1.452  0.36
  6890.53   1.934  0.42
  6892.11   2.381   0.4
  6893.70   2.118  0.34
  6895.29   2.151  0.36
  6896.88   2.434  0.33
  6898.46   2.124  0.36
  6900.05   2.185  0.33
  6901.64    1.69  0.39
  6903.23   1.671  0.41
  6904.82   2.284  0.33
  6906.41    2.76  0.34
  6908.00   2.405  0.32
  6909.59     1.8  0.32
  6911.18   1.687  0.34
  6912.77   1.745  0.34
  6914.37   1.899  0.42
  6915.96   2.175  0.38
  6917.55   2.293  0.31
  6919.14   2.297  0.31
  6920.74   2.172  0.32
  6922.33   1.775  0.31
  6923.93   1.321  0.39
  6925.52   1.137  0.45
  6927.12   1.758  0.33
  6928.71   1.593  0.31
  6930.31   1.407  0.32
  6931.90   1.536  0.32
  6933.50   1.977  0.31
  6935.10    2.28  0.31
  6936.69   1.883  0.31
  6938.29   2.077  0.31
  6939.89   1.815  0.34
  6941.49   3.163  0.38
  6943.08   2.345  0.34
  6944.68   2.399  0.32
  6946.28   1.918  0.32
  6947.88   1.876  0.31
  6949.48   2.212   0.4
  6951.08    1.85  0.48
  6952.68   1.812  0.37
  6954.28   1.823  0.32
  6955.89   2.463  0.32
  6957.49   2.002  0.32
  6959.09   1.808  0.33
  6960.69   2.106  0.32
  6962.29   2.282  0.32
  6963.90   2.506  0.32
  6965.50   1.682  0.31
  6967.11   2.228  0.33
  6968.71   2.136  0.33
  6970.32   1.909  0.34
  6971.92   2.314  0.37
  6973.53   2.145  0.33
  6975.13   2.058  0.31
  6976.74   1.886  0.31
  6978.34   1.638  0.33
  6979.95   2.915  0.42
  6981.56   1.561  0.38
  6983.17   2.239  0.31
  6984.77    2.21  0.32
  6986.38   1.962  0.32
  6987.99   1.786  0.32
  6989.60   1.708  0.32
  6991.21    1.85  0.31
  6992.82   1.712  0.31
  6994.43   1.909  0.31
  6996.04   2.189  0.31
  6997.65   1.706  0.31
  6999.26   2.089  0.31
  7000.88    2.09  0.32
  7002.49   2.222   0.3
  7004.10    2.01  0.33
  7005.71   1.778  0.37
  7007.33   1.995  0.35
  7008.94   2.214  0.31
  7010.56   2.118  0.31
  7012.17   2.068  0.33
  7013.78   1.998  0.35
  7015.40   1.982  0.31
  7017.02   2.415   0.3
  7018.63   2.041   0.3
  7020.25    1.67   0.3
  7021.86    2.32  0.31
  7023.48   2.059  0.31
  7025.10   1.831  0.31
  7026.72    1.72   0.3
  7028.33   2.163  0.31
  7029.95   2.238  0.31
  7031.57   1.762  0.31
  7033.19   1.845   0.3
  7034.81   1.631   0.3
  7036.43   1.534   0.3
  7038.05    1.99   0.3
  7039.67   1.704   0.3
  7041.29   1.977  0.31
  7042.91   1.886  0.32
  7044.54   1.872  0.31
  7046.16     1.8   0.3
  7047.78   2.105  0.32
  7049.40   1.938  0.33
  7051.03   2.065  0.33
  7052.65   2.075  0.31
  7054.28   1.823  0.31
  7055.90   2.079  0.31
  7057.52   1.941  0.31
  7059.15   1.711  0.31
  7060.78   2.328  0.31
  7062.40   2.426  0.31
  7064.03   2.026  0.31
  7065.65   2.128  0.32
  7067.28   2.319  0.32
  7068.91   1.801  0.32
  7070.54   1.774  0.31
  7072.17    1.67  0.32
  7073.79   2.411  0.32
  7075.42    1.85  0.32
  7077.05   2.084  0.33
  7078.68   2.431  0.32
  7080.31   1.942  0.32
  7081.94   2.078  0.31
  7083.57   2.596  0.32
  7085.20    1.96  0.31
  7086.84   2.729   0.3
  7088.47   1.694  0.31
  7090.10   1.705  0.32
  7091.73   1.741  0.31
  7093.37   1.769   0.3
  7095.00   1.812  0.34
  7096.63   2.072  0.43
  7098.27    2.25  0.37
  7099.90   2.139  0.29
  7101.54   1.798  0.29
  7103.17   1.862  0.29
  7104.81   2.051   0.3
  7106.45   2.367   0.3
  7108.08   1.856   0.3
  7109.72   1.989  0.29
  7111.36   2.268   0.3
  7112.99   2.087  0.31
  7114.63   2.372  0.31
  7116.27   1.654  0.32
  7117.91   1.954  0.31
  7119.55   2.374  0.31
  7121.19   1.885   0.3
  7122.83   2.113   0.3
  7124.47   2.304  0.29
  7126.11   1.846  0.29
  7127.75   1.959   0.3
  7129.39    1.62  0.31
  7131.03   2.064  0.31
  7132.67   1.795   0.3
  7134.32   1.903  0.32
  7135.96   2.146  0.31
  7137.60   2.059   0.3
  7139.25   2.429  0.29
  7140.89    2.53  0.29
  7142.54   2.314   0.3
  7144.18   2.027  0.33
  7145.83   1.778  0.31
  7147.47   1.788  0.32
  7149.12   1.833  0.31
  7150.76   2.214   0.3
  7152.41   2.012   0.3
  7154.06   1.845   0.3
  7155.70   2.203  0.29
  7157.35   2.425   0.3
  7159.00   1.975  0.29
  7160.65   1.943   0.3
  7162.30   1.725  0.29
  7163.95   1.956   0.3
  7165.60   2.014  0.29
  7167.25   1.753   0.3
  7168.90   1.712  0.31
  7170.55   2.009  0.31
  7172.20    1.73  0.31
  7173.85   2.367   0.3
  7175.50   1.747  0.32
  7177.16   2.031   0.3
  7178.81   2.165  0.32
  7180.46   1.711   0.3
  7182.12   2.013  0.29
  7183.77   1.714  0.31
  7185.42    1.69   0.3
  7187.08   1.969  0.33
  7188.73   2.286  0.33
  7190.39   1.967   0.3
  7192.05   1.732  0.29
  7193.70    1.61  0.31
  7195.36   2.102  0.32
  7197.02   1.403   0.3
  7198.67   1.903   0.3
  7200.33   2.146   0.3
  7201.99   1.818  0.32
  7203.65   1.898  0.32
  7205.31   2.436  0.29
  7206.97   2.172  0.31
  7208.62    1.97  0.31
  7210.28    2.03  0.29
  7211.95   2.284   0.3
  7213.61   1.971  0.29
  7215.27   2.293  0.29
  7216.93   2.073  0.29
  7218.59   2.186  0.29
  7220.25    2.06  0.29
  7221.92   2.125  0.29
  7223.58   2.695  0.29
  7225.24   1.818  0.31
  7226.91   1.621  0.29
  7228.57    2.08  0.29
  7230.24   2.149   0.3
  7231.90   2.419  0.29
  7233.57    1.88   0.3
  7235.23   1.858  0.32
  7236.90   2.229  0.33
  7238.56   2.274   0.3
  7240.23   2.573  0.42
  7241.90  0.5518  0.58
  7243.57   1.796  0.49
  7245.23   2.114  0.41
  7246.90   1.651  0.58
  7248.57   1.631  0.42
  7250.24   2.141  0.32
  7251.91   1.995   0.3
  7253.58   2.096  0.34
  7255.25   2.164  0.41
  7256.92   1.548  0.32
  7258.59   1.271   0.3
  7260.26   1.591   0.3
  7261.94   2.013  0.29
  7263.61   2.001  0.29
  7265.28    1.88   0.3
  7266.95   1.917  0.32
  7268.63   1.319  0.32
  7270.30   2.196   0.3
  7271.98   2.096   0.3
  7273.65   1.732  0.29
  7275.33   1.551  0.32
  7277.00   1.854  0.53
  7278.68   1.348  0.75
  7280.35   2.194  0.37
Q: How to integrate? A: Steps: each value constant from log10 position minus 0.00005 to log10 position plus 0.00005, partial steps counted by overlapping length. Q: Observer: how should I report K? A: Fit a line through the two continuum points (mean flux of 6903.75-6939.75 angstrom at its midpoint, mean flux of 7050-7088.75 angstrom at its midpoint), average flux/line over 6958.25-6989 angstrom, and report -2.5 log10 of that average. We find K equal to -0.05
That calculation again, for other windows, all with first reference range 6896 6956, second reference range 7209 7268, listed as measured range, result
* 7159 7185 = 0.039 mag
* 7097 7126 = -0.050 mag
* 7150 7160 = -0.070 mag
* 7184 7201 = 0.056 mag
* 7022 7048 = 0.055 mag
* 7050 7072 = -0.023 mag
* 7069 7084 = -0.045 mag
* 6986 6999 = 0.074 mag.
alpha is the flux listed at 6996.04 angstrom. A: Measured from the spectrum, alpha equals 2.189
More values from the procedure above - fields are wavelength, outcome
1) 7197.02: 1.403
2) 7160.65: 1.943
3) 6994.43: 1.909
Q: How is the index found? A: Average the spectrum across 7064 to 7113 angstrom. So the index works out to 2.04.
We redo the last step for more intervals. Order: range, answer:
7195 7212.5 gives 2.01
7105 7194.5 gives 2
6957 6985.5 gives 2.09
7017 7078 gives 1.97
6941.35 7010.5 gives 2.05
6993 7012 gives 2.02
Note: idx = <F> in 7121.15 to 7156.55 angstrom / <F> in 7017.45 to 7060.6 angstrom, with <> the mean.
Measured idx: 1.06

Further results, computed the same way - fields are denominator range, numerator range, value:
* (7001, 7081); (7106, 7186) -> 1.00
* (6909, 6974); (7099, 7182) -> 1.01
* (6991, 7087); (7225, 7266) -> 0.94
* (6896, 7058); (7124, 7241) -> 1.01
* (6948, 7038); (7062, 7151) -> 1.02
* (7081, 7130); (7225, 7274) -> 0.93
